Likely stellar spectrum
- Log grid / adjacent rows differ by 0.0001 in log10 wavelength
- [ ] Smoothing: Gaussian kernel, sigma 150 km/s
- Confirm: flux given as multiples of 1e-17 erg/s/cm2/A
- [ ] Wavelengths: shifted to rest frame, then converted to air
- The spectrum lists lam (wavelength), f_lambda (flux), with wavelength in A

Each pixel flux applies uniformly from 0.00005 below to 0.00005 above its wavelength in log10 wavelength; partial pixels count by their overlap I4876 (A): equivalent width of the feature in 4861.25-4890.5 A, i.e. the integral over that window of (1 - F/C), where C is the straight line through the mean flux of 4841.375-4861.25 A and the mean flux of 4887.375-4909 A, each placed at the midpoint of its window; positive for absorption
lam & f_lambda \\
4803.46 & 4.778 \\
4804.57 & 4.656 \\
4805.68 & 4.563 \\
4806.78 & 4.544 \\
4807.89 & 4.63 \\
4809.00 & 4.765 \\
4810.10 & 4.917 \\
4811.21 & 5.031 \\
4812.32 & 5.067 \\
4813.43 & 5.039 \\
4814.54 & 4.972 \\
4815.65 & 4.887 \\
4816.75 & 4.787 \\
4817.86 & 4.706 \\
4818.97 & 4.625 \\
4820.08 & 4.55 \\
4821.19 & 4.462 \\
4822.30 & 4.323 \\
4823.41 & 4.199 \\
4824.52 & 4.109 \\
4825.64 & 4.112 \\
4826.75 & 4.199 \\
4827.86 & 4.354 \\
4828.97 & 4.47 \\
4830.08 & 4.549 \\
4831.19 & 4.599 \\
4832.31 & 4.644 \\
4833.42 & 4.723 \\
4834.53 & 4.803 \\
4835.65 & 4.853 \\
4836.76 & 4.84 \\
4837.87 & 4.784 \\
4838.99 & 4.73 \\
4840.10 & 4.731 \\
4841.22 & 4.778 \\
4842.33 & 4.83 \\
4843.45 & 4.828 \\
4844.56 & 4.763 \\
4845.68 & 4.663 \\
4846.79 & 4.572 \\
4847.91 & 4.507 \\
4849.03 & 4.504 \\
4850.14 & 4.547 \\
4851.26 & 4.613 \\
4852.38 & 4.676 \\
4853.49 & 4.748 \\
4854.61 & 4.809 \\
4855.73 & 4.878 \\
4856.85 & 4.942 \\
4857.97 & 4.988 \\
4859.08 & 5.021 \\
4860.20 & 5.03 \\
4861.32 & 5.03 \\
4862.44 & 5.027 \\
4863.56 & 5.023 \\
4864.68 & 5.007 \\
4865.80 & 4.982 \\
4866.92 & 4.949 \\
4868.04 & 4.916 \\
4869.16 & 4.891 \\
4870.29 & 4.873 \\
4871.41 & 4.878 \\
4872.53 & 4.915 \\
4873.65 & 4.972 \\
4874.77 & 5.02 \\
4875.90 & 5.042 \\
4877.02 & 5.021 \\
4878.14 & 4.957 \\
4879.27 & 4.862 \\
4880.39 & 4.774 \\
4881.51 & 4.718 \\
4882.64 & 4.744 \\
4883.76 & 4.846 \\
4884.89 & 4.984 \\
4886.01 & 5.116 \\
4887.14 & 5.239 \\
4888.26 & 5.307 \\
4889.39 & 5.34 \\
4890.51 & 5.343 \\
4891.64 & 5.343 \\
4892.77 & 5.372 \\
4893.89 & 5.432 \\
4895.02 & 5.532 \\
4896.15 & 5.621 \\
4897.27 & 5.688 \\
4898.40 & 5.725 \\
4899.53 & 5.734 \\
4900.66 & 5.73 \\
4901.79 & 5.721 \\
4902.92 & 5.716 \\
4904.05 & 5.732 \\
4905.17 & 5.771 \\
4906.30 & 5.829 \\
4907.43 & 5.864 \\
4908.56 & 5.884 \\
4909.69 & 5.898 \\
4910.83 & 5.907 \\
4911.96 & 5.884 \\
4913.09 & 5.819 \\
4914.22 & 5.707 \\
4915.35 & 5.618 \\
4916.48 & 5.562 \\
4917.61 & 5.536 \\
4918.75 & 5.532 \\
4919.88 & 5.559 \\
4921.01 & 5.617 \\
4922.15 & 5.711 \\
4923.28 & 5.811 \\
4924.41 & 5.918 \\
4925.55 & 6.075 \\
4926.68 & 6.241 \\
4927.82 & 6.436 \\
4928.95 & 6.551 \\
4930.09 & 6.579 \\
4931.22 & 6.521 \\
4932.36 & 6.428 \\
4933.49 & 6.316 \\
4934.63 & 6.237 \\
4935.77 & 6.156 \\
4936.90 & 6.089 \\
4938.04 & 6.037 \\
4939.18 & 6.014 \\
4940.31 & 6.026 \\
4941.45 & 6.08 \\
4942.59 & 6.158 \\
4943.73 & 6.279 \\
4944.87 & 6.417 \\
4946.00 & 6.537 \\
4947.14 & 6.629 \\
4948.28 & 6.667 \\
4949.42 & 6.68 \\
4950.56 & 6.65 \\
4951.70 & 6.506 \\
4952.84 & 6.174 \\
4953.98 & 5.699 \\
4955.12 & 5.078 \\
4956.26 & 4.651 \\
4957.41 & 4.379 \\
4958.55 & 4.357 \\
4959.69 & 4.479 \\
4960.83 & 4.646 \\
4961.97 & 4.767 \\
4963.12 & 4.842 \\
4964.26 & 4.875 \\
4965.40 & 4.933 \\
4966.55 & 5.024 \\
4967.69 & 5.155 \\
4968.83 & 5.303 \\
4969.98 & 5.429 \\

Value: 1.25 A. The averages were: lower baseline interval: 4.77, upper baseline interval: 5.61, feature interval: 4.98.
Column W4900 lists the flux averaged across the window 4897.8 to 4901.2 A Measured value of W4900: 5.72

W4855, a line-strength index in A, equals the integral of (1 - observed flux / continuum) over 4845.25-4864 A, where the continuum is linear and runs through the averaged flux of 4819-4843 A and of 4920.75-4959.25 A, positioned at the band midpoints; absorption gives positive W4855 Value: 0.3 A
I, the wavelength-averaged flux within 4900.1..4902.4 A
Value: 5.72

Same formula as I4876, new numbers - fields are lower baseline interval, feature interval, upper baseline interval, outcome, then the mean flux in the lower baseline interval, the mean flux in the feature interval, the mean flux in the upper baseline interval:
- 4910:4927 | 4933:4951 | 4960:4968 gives -3.4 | 5.76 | 6.31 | 4.87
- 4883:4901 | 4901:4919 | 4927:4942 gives 0.0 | 5.39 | 5.75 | 6.27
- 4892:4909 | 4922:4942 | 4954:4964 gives -4.0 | 5.69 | 6.19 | 4.71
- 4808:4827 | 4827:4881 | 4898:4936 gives 3.2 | 4.64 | 4.81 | 5.92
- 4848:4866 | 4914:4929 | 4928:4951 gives 0.5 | 4.85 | 5.83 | 6.35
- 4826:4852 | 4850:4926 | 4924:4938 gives 3.1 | 4.64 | 5.3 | 6.29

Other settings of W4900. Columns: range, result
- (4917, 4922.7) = 5.58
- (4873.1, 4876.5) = 5.01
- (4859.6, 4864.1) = 5.02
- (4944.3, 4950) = 6.59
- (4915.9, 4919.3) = 5.54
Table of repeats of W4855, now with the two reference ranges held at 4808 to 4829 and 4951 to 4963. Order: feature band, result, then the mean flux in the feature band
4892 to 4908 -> -2.6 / 5.67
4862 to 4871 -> -0.3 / 4.95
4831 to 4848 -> -0.2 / 4.74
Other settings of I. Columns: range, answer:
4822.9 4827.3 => 4.15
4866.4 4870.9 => 4.9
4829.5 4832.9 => 4.6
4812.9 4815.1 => 5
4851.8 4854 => 4.72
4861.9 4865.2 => 5.02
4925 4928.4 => 6.26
